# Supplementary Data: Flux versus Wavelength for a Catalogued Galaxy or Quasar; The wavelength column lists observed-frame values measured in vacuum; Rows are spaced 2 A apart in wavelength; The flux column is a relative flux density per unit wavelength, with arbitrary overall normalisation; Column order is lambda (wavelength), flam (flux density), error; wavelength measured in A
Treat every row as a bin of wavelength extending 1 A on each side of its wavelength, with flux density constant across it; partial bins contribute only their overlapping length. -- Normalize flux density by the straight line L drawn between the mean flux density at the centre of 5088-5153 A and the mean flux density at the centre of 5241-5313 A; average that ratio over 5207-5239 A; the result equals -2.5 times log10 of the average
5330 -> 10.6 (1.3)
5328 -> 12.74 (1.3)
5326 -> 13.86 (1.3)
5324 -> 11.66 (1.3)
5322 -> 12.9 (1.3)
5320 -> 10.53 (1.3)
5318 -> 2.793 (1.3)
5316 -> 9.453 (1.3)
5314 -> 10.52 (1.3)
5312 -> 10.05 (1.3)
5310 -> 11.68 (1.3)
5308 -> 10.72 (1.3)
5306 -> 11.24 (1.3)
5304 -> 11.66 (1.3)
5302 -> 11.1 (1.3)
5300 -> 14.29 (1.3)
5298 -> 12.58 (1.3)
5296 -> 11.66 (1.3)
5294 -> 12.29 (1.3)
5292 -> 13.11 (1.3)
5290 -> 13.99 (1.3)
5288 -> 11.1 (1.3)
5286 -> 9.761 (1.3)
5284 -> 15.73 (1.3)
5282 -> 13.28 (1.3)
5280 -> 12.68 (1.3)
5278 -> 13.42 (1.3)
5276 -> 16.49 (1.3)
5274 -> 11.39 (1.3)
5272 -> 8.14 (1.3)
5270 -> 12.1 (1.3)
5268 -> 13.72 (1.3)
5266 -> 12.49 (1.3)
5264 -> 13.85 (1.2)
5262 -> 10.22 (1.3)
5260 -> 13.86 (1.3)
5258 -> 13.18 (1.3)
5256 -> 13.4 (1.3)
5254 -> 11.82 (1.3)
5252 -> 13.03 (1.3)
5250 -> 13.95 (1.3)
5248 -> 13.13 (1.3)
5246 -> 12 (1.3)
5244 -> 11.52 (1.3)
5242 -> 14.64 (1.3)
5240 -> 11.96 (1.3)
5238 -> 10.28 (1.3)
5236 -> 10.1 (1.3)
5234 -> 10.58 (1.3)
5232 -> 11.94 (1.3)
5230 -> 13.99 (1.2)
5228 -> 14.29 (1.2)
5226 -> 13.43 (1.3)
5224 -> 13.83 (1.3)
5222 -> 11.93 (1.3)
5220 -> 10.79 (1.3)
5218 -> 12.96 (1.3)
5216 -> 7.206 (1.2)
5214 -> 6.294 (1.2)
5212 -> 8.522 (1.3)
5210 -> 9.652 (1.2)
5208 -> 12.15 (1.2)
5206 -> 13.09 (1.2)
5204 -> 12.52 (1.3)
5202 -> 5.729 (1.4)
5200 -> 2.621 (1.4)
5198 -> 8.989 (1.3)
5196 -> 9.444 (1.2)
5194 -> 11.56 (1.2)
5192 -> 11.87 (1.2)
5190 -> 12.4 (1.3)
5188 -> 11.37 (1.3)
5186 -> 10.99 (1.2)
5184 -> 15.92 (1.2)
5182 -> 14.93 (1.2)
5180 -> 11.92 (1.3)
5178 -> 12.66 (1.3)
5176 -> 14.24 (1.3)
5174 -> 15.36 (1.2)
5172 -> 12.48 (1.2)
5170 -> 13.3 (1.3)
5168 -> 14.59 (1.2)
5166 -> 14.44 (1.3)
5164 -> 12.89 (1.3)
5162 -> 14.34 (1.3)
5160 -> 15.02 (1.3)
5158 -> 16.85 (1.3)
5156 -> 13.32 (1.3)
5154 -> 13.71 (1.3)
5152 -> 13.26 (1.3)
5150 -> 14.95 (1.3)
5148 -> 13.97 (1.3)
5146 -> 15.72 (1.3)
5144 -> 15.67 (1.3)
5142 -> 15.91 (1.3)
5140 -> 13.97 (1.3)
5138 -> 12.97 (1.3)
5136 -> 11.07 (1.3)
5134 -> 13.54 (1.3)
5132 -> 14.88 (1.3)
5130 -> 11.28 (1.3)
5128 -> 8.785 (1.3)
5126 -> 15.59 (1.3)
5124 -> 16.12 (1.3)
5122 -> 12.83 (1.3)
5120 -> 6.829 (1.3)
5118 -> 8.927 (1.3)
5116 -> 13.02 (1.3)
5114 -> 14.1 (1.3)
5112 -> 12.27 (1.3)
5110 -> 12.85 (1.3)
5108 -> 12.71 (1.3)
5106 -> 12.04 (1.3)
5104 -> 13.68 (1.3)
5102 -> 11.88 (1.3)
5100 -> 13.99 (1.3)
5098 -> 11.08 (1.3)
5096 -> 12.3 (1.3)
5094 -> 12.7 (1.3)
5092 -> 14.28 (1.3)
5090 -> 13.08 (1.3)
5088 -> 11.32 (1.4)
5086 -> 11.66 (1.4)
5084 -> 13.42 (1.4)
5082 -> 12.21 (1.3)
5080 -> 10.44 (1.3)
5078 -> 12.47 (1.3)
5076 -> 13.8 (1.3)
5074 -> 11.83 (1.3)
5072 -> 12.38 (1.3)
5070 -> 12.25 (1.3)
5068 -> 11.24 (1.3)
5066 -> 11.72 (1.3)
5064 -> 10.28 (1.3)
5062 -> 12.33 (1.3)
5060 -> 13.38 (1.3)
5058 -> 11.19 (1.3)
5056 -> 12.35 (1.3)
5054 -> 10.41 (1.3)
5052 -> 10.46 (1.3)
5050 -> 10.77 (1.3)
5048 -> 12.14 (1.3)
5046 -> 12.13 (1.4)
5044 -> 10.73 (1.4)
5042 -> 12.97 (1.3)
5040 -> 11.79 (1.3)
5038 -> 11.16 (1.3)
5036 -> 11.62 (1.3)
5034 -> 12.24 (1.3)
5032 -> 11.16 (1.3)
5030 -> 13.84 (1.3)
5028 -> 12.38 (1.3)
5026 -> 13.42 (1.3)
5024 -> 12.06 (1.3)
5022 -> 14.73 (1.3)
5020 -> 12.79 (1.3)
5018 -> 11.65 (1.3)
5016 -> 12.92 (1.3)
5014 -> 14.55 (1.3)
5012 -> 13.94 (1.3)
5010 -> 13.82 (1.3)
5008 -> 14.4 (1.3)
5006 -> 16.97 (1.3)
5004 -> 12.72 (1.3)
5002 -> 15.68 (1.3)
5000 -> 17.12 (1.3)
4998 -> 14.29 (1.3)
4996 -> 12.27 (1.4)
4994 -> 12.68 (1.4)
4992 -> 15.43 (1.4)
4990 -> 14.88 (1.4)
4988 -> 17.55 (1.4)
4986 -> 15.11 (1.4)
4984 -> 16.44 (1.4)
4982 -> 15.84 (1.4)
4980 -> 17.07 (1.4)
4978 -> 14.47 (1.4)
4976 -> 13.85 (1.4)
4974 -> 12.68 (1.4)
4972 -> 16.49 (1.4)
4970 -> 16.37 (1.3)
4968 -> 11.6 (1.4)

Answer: 0.14 mag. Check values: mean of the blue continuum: 13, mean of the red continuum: 12.5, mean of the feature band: 11.1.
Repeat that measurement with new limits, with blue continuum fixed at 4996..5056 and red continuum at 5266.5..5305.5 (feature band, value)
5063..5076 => 0.093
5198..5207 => 0.426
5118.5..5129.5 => 0.080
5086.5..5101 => 0.014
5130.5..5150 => -0.114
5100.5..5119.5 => 0.044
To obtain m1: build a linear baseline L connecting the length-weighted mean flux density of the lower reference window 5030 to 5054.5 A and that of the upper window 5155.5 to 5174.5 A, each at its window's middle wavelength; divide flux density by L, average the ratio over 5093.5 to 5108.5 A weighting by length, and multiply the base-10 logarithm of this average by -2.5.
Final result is 0.03 mag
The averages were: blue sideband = 11.6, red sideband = 14.3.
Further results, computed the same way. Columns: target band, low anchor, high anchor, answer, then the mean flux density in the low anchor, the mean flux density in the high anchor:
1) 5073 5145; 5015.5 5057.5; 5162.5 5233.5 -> -0.07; 12.1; 11.7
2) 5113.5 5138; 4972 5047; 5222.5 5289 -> 0.08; 13.8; 12.6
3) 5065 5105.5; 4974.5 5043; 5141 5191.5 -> 0.13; 13.9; 14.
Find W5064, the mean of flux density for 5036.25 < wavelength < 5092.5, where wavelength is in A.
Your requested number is 11.9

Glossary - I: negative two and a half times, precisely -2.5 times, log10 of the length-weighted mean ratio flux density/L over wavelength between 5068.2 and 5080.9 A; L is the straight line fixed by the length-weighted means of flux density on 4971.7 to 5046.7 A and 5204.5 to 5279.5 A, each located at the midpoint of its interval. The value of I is 0.10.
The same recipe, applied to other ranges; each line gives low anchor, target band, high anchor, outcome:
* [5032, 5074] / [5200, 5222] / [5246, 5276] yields 0.27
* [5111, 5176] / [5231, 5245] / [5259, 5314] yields 0.10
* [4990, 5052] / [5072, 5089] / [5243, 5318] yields 0.07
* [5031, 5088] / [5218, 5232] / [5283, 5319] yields -0.13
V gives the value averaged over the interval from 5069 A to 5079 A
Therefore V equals 12.5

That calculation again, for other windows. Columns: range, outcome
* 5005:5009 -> 15.7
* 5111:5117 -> 13.1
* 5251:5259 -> 12.9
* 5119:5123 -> 9.83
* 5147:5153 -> 14.1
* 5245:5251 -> 13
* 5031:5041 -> 11.6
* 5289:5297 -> 12.8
